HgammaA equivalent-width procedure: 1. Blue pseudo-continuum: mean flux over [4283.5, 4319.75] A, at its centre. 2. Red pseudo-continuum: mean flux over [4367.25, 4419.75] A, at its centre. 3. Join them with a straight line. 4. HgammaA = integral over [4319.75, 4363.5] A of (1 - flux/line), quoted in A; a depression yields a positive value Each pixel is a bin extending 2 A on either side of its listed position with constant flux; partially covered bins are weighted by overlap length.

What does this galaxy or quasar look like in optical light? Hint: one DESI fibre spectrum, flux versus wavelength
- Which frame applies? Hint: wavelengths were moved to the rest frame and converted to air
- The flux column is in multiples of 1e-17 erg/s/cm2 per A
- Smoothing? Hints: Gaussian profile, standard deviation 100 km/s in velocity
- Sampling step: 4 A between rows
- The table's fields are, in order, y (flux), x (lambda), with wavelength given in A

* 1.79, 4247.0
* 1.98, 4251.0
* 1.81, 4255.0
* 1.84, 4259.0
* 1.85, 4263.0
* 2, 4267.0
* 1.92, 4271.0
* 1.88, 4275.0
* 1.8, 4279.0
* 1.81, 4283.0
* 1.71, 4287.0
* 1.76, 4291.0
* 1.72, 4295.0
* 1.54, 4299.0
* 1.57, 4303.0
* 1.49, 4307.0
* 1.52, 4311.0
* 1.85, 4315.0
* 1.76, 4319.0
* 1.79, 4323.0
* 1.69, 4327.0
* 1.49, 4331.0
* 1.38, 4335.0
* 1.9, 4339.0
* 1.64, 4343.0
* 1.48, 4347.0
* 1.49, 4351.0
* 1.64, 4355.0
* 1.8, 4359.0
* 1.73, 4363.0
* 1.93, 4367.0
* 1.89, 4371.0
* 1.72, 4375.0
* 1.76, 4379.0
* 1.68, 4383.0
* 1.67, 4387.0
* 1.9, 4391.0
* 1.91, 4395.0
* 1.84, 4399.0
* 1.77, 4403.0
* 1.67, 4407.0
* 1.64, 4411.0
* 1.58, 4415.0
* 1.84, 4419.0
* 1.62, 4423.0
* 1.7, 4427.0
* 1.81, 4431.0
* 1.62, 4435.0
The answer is 1.7 A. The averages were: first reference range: 1.66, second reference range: 1.76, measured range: 1.64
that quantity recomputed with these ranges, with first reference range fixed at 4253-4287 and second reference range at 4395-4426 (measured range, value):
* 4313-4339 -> 1.8 A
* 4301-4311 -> 1.6 A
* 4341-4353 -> 1.7 A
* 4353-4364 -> 0.3 A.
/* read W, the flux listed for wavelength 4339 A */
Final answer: 1.9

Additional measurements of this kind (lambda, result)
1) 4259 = 1.84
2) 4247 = 1.79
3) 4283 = 1.81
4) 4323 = 1.79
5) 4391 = 1.9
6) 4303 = 1.57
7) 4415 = 1.58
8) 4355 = 1.64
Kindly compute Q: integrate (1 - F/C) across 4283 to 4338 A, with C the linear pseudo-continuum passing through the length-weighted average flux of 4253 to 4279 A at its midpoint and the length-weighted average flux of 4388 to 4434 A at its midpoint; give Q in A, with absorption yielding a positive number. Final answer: 5.7 A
